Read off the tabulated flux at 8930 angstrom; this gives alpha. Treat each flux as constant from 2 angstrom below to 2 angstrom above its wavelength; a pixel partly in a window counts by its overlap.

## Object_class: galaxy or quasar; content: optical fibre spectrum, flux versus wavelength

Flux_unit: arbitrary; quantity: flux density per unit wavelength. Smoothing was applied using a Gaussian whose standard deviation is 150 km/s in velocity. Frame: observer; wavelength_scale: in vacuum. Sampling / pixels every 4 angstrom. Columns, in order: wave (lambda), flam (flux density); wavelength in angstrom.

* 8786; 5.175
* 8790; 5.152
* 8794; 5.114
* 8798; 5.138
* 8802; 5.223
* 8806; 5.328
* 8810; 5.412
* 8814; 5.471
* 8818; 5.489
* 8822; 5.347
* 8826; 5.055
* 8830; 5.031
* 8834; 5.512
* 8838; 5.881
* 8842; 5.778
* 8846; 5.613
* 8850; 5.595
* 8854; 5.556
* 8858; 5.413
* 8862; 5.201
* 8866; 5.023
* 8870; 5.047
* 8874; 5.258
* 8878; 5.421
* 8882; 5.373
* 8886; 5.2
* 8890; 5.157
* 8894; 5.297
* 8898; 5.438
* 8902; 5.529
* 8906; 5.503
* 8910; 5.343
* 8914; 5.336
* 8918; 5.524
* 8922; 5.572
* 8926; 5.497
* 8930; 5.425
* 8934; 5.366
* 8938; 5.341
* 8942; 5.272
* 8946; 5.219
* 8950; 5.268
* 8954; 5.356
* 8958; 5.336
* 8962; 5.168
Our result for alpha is 5.425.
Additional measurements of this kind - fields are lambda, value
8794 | 5.114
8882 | 5.373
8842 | 5.778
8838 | 5.881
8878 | 5.421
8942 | 5.272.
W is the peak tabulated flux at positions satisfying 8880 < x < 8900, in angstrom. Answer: 5.438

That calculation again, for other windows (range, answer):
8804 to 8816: 5.471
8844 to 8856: 5.613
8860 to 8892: 5.421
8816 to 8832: 5.489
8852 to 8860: 5.556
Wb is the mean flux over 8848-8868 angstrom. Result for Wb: 5.36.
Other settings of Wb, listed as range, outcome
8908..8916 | 5.34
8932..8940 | 5.35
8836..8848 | 5.76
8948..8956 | 5.31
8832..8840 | 5.7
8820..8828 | 5.2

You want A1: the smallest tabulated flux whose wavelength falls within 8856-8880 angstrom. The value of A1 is 5.023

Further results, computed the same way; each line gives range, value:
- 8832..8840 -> 5.512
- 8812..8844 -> 5.031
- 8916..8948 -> 5.219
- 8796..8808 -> 5.138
